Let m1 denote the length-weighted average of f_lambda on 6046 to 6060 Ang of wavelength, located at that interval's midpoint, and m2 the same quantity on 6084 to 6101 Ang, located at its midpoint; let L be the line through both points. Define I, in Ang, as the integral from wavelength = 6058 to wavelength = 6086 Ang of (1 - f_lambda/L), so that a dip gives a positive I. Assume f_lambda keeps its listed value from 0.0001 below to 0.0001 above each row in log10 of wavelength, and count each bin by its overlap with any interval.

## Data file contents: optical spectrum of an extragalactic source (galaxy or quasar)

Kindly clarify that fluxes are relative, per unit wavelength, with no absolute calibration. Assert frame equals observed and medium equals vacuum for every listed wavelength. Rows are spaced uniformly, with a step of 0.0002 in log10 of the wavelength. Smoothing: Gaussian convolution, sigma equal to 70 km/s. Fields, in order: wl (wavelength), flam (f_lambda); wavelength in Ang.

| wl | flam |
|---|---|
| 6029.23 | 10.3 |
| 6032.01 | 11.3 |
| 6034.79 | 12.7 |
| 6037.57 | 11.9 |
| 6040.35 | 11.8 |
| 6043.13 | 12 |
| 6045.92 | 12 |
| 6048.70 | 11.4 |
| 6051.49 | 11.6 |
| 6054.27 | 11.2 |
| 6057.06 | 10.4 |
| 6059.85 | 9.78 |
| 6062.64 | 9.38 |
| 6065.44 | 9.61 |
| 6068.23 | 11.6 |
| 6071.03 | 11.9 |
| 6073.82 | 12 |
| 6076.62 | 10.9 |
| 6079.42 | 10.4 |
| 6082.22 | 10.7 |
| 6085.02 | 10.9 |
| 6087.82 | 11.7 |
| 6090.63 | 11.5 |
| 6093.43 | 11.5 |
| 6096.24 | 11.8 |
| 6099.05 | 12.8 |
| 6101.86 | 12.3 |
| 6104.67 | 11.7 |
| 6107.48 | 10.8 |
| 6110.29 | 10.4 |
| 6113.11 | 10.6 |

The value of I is 1.7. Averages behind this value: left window 11.1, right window 11.7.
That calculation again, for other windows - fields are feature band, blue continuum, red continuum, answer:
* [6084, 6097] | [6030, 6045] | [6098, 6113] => 0.1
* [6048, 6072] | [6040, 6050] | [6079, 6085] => 1.3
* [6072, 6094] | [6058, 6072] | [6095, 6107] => 0.0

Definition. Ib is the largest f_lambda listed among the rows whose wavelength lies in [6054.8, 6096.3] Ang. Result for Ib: 12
